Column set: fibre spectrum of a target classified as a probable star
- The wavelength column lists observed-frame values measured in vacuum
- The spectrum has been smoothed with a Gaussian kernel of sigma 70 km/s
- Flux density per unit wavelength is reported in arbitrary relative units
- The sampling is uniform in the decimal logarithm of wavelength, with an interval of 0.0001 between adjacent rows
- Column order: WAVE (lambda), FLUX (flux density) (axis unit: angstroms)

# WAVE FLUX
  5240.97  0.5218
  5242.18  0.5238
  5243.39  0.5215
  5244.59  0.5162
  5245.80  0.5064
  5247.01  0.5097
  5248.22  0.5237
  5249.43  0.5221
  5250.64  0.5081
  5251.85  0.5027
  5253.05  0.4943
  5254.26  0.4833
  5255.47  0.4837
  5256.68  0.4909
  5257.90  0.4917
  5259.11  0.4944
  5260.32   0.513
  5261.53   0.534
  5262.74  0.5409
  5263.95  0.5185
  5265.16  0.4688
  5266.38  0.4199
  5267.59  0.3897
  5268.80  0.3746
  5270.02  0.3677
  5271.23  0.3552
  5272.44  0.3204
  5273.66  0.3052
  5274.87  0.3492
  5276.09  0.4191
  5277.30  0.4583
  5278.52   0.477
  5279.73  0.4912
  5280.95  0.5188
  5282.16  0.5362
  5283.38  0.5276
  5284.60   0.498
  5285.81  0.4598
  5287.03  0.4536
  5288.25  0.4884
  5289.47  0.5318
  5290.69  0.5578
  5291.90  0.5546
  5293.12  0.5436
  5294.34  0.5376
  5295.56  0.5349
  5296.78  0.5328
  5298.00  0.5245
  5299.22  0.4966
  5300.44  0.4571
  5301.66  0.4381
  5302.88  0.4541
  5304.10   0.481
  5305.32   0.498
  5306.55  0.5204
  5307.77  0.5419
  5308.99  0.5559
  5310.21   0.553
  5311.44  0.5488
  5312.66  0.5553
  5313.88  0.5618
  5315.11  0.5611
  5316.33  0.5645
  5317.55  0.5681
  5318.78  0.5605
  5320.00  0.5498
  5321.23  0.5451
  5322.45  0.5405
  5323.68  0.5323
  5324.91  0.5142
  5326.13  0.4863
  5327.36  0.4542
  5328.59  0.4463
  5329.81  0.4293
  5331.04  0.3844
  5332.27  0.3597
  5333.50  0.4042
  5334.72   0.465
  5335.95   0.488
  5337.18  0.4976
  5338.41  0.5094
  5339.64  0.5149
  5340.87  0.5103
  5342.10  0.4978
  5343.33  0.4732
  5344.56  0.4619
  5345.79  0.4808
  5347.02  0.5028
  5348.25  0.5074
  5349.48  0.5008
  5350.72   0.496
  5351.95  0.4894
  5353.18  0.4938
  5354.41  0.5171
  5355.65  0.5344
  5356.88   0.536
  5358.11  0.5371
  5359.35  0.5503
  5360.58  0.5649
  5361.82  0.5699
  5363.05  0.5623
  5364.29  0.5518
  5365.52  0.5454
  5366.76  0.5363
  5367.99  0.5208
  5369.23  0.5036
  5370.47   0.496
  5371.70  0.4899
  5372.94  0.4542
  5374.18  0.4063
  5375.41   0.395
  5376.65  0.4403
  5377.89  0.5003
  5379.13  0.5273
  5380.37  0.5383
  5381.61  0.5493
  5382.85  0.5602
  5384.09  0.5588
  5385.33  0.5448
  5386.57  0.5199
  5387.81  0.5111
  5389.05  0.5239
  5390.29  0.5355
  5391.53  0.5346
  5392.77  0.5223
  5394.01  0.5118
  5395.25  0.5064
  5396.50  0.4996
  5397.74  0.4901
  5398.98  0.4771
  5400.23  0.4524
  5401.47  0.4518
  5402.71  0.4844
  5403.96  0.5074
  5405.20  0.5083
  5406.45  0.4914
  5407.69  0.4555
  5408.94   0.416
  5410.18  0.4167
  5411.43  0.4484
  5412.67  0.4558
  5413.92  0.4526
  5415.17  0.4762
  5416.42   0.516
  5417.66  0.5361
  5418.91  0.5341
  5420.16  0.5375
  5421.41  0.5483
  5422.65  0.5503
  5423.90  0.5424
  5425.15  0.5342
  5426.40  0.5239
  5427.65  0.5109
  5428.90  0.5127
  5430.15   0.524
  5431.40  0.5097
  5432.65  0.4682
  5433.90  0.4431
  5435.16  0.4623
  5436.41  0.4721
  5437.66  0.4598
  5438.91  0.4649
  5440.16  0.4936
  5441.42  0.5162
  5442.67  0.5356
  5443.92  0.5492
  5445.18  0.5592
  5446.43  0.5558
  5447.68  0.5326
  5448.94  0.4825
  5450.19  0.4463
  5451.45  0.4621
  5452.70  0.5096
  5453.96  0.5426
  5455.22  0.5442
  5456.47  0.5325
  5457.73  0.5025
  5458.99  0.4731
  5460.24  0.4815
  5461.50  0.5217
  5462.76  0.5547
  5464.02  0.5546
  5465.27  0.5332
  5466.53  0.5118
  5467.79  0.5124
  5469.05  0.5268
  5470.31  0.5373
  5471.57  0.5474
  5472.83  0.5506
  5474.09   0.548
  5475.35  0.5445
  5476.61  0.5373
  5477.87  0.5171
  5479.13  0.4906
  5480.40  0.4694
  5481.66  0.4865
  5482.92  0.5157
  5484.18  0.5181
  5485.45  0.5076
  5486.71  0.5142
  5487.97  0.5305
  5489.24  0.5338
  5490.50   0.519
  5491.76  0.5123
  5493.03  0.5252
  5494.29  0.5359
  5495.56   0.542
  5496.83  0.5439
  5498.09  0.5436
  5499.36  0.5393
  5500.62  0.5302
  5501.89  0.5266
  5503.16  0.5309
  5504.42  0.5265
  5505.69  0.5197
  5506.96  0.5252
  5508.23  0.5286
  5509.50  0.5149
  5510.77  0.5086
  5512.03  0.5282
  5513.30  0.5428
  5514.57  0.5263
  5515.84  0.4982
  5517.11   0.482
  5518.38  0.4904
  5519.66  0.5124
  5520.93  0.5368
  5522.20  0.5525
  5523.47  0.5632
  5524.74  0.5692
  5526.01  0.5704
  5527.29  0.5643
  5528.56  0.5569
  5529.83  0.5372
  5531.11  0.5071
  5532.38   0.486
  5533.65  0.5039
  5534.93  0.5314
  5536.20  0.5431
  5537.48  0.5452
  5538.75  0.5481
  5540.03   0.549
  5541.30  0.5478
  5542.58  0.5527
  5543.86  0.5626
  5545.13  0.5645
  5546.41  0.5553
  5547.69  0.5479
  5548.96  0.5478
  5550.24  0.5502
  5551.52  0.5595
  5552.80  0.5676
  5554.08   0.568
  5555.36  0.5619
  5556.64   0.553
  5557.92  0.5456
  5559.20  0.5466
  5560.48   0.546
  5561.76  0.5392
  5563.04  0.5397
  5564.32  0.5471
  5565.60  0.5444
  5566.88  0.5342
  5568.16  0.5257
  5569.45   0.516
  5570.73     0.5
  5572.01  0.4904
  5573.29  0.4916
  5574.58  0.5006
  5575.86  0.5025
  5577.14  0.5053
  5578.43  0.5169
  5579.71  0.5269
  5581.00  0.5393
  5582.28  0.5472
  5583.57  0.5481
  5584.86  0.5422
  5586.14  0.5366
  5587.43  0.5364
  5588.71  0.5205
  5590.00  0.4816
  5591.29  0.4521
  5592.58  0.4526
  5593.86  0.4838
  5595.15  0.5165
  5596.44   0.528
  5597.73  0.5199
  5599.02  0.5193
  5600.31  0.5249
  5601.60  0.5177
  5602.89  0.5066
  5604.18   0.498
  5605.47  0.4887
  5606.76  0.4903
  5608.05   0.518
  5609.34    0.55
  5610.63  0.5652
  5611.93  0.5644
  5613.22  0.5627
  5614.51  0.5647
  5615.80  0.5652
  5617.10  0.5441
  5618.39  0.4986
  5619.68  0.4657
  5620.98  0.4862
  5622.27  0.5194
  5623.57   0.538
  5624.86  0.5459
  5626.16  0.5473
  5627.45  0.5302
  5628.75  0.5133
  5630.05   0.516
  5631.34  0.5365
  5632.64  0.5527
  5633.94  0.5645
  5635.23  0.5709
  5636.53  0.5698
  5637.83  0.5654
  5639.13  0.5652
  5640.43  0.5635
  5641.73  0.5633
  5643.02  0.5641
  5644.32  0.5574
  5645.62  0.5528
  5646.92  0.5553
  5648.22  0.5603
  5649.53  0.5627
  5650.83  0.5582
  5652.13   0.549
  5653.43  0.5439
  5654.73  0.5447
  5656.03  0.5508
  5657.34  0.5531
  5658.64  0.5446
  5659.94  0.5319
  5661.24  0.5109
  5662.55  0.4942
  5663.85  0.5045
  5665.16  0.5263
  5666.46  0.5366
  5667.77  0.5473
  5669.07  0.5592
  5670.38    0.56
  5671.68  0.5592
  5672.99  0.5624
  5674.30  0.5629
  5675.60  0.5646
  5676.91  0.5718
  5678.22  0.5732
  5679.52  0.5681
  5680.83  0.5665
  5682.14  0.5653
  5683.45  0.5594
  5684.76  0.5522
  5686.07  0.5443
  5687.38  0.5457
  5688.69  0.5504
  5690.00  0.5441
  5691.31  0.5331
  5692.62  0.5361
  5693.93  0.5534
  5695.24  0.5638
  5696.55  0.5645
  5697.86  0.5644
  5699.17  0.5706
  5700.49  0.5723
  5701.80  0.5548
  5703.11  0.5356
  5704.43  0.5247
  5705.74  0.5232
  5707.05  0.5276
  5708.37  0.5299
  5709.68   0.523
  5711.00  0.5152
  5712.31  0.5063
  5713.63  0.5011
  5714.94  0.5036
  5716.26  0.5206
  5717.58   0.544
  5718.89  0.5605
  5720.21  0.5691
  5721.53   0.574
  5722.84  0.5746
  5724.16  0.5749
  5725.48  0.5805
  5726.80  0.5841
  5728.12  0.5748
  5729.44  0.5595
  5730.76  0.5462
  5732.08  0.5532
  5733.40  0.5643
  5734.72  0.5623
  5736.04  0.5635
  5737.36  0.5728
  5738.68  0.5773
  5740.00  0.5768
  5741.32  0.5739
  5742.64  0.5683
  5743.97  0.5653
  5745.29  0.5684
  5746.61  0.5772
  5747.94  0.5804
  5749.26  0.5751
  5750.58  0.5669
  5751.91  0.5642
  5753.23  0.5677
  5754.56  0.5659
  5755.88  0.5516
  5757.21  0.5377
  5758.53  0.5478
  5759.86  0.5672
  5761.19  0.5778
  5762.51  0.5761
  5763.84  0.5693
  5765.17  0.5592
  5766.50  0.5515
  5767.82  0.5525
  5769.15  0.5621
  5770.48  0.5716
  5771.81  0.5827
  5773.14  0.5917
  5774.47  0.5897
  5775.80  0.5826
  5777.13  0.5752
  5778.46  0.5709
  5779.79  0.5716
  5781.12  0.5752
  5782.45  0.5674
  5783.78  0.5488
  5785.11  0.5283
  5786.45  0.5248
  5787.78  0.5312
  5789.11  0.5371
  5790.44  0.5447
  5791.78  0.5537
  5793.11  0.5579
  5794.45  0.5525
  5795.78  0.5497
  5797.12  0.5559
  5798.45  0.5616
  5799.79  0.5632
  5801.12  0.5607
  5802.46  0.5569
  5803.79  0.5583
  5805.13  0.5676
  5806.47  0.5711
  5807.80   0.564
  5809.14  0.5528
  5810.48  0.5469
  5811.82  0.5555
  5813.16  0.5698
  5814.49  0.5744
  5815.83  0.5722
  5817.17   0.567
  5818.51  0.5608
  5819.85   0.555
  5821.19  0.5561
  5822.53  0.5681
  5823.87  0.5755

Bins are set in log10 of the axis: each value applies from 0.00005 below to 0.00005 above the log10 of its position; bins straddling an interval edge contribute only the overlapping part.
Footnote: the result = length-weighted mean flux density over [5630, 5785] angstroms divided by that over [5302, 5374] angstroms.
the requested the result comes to 1.1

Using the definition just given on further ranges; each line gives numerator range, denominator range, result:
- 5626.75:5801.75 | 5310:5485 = 1.09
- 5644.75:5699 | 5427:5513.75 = 1.06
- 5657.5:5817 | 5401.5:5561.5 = 1.07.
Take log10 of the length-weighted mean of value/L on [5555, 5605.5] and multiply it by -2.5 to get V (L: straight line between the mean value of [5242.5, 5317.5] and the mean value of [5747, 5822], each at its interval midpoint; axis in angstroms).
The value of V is 0.03 mag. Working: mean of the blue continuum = 0.492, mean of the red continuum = 0.562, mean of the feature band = 0.52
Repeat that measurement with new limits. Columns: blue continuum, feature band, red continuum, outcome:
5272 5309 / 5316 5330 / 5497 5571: -0.054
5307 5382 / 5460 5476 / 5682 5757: -0.023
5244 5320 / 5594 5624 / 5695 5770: 0.033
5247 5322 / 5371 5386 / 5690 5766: 0.022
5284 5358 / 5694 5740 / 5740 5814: 0.006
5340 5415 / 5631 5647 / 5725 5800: -0.034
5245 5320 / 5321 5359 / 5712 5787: 0.031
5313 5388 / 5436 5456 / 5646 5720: 0.019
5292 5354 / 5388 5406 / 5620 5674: 0.025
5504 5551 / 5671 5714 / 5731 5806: 0.011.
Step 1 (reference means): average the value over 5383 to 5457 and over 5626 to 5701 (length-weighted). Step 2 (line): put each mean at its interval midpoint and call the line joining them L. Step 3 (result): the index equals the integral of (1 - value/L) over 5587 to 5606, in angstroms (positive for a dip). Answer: 1.2 angstroms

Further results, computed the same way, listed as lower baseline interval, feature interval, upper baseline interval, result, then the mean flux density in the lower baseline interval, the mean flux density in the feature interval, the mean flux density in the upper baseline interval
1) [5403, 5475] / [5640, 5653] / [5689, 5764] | -0.4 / 0.507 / 0.558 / 0.556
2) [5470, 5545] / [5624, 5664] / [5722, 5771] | 0.3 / 0.53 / 0.547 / 0.567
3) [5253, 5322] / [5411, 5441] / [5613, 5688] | 0.8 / 0.492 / 0.499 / 0.547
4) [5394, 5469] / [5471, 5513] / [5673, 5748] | -1.0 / 0.501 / 0.525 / 0.555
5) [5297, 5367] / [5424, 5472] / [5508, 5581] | 1.1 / 0.508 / 0.511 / 0.534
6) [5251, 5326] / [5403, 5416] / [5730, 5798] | 1.2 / 0.494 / 0.464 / 0.563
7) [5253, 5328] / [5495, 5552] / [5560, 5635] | -2.2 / 0.493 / 0.536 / 0.523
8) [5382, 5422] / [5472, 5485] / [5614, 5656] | -0.1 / 0.5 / 0.518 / 0.545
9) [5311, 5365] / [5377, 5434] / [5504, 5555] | 1.5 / 0.509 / 0.505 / 0.537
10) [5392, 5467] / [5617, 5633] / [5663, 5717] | 0.4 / 0.501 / 0.521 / 0.545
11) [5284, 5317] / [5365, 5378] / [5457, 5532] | 1.0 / 0.519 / 0.479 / 0.526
